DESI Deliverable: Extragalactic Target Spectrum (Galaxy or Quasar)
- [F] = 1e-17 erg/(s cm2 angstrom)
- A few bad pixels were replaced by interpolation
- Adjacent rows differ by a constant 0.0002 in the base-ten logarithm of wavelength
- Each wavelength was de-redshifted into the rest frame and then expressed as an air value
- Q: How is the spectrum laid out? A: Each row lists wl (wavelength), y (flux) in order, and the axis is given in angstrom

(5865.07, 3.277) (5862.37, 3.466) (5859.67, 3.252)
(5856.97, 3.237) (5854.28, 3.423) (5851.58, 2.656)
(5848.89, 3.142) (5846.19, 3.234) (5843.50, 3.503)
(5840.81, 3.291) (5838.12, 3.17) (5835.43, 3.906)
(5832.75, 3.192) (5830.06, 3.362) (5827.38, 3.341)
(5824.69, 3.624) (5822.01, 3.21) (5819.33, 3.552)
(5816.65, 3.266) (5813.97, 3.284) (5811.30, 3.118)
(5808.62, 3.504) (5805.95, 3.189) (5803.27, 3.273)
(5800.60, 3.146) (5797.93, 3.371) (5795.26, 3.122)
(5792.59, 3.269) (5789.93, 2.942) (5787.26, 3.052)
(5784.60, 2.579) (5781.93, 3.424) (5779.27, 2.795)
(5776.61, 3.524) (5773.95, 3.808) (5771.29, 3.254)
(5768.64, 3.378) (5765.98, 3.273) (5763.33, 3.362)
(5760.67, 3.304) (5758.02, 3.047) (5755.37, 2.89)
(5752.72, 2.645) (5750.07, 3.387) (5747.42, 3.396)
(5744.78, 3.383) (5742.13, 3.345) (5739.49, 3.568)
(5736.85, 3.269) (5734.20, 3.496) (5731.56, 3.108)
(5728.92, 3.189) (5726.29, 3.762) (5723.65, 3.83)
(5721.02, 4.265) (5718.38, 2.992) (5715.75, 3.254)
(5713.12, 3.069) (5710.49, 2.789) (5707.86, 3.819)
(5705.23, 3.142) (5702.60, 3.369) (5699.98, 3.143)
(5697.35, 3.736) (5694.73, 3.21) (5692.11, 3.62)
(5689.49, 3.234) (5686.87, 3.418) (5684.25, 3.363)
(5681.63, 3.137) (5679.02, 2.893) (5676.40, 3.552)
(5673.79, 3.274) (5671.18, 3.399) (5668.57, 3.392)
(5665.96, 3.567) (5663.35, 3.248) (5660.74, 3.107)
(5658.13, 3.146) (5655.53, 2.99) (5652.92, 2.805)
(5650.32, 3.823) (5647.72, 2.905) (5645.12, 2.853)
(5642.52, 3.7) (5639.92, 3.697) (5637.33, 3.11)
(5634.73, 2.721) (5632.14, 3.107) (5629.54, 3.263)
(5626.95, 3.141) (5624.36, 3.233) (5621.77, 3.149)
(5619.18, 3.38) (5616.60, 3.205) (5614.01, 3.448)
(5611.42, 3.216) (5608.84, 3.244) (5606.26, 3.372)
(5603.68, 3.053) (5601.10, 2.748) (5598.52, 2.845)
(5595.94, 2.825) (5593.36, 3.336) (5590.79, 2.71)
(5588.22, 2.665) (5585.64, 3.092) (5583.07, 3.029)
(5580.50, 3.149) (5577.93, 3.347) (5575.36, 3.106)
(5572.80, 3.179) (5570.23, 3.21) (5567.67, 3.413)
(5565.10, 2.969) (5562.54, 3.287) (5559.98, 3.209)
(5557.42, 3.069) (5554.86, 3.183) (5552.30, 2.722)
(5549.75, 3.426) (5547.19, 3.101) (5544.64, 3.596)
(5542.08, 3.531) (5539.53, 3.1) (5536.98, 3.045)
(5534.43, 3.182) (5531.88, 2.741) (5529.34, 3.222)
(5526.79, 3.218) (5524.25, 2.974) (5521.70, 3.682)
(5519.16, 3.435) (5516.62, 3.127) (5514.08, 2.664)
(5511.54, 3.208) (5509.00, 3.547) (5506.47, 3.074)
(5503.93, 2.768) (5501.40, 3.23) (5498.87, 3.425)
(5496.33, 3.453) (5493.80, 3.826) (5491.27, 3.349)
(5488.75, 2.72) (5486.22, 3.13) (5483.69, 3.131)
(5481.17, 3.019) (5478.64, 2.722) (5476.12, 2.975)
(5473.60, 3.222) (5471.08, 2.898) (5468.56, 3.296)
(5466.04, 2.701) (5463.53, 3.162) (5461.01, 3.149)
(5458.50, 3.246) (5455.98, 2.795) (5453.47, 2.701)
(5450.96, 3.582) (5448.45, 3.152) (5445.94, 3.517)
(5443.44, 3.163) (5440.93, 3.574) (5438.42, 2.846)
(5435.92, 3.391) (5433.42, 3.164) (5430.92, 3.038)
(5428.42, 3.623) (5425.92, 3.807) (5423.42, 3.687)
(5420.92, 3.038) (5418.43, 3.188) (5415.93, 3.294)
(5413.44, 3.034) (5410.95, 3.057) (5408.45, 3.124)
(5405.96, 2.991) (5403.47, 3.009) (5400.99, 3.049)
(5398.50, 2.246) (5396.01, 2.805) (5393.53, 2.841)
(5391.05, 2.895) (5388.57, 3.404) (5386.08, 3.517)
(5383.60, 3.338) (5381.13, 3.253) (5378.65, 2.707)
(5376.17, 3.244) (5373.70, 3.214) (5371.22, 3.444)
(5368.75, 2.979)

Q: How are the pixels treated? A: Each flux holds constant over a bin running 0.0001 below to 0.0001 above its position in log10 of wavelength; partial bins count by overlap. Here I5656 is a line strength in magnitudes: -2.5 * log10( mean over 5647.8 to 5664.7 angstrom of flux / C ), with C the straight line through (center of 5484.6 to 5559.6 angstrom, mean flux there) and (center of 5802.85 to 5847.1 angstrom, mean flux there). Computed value 0.03 mag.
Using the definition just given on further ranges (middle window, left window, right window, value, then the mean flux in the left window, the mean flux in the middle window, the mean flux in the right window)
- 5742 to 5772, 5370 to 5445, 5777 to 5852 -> 0.01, 3.17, 3.22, 3.24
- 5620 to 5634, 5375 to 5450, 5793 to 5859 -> 0.02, 3.17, 3.17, 3.3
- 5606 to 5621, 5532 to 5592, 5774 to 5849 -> -0.05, 3.14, 3.3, 3.28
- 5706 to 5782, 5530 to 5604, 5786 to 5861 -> -0.04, 3.1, 3.33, 3.27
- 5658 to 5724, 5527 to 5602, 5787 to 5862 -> -0.05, 3.11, 3.34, 3.28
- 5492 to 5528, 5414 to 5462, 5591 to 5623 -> -0.02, 3.26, 3.26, 3.14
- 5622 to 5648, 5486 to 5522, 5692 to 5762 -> 0.04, 3.23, 3.18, 3.33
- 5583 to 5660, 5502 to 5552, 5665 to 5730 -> 0.05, 3.18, 3.13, 3.38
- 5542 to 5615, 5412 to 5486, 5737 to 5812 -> 0.02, 3.18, 3.13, 3.23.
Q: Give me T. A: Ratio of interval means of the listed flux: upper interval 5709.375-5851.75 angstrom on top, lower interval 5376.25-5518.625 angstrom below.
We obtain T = 1.0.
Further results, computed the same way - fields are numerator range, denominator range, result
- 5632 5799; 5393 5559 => 1.04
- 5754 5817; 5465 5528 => 1.02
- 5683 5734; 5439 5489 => 1.09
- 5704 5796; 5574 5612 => 1.08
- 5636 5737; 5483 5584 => 1.04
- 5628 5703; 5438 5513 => 1.04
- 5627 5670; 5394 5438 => 1.02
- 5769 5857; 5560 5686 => 1.03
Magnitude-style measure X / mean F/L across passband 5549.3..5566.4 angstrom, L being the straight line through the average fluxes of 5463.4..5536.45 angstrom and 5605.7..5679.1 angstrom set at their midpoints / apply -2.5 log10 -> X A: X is 0.025 mag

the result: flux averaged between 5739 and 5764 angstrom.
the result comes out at 3.22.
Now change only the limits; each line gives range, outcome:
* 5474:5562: 3.17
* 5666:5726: 3.37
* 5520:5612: 3.13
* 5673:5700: 3.34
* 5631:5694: 3.25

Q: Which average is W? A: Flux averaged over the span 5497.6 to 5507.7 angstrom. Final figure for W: 3.12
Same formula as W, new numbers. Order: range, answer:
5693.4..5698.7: 3.47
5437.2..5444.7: 3.2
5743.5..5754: 3.2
